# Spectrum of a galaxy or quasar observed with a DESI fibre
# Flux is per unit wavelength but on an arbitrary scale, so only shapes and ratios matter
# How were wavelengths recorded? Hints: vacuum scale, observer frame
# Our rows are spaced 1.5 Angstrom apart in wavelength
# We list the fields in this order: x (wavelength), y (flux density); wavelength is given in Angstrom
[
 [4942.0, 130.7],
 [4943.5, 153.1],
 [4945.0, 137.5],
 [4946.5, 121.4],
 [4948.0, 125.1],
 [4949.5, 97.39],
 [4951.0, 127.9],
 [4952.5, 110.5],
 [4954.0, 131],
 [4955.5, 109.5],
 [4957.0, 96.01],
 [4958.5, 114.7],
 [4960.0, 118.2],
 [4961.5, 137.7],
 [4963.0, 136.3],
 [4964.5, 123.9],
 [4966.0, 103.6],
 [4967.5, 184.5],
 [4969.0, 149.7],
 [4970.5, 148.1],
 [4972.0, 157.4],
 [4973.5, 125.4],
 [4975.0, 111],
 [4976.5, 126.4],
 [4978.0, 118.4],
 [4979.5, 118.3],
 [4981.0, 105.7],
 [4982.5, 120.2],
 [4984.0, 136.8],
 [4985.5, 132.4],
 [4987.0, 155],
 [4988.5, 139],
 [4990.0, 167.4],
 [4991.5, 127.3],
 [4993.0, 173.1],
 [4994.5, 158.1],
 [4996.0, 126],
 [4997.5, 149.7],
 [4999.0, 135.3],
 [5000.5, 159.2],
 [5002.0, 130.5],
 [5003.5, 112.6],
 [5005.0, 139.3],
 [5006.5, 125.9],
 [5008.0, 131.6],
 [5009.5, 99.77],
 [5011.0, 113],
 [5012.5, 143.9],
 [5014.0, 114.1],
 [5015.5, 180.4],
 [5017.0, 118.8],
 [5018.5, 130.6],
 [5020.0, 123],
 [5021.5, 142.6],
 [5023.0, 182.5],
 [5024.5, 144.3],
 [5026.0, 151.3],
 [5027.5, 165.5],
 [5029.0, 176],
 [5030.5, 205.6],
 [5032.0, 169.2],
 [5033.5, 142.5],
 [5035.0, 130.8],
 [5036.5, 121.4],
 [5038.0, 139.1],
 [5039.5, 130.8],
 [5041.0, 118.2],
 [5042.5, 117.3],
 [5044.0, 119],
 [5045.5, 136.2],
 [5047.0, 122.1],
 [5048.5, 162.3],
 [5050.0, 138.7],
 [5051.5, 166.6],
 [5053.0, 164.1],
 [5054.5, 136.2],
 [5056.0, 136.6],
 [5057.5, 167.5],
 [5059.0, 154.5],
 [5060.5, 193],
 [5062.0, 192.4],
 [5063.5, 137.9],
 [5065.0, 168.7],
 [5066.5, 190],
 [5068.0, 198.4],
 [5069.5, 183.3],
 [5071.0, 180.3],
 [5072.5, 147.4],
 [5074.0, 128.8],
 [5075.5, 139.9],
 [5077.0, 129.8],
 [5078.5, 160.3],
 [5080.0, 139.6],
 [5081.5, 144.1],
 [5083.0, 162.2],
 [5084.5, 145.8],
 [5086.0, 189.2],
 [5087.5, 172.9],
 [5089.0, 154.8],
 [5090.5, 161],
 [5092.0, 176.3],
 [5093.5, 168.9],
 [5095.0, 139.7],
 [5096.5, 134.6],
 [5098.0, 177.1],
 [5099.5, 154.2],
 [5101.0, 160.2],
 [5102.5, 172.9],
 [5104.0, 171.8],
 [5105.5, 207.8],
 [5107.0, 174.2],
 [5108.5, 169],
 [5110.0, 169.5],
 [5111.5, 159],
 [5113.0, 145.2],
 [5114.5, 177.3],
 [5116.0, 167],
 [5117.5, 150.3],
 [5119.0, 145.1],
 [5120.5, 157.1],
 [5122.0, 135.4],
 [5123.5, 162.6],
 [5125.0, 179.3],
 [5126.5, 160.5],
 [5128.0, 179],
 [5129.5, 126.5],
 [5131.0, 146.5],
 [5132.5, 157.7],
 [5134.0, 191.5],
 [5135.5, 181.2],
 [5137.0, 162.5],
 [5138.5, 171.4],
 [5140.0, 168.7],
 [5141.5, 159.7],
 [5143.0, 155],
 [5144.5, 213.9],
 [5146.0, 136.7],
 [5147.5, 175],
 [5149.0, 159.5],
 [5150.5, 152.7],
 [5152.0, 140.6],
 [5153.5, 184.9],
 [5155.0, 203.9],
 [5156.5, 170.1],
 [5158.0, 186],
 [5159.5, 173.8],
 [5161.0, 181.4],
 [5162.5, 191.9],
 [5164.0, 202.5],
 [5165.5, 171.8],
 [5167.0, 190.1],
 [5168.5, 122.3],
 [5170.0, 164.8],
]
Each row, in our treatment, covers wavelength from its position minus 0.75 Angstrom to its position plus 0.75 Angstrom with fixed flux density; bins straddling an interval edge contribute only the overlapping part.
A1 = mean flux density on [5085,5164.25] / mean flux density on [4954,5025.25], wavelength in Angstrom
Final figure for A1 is 1.2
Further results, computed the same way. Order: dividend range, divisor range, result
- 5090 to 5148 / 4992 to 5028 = 1.18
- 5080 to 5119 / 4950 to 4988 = 1.28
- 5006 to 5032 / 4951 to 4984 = 1.15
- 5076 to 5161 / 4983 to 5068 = 1.12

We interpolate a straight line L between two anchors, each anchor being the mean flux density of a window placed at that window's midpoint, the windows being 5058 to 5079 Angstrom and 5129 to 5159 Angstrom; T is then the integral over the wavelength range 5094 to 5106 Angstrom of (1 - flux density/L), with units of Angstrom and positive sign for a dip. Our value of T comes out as 0.1 Angstrom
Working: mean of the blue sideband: 165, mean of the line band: 164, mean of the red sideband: 168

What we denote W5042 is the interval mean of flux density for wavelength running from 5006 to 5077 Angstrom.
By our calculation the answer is 148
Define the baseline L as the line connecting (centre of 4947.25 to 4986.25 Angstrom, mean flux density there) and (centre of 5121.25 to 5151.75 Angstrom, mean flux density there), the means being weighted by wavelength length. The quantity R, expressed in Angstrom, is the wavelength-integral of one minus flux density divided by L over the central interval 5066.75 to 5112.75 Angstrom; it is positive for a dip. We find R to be -2.9 Angstrom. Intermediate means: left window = 126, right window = 163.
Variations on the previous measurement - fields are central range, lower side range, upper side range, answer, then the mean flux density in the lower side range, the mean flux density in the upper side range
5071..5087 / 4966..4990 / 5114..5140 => 0.3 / 135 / 162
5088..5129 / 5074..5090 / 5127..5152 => -1.4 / 153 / 164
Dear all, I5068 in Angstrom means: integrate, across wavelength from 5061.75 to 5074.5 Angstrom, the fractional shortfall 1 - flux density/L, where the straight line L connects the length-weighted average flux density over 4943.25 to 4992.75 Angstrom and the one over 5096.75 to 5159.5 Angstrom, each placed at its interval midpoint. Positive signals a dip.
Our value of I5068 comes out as -1.4 Angstrom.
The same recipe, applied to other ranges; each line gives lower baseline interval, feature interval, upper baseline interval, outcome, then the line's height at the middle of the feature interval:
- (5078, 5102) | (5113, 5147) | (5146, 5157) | 0.36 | 164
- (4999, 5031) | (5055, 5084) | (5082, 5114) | -0.66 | 157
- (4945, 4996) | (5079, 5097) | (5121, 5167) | -0.08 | 157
